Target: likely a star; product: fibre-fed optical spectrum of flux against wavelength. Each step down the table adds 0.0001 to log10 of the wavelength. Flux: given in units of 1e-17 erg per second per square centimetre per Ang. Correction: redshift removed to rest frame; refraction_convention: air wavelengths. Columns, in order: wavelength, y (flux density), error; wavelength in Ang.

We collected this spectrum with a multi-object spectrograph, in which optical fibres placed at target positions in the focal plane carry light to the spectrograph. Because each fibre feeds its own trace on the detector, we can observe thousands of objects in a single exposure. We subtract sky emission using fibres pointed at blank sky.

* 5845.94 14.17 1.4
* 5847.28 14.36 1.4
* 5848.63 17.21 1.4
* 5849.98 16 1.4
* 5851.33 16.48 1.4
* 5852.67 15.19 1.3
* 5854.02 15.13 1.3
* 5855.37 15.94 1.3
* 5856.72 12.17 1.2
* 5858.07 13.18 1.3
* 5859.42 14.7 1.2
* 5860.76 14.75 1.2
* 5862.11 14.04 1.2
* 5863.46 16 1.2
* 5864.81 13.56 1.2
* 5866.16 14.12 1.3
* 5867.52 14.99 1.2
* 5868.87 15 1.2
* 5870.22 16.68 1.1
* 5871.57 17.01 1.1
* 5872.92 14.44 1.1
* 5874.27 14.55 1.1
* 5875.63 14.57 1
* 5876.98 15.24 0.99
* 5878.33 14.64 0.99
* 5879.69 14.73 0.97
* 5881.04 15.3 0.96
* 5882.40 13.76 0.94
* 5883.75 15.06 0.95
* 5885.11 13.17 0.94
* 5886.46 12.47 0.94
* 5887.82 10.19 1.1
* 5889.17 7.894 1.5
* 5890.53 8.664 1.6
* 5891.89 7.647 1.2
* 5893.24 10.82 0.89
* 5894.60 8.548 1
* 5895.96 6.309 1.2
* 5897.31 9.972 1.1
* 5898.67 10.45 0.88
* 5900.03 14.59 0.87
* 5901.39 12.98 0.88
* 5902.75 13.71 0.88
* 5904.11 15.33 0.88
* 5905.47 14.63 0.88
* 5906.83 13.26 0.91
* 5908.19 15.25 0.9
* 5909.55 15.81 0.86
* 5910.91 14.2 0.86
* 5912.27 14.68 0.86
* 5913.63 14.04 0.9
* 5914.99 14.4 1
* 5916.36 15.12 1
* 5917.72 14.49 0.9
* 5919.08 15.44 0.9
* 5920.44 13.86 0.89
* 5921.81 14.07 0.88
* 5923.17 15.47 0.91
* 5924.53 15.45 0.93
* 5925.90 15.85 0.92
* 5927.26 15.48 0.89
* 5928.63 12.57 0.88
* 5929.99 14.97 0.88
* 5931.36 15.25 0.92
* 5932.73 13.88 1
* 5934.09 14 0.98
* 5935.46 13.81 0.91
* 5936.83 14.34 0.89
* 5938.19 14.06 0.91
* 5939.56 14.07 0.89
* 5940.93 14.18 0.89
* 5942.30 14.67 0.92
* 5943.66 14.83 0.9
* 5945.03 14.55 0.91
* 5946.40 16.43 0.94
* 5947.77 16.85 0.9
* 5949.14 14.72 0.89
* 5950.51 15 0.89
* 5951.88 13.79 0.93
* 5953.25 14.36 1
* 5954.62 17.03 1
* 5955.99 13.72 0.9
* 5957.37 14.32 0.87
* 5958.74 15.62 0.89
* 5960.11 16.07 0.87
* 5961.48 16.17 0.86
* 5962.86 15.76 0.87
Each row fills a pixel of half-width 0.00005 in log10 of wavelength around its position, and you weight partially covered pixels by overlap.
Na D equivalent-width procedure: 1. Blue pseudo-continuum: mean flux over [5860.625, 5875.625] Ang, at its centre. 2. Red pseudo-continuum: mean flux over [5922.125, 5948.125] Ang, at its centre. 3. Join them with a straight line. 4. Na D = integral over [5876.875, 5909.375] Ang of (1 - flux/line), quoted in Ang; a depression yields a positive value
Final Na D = 5.7 Ang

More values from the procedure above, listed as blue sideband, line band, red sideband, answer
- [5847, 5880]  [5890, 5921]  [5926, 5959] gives 4.2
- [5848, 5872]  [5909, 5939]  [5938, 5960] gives 0.8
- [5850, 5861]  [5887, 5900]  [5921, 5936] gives 4.8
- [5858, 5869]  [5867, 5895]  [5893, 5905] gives 0.0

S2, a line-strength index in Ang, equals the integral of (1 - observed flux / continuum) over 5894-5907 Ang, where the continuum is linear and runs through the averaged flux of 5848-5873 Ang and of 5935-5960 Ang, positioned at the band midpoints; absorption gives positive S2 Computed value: 2.63 Ang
